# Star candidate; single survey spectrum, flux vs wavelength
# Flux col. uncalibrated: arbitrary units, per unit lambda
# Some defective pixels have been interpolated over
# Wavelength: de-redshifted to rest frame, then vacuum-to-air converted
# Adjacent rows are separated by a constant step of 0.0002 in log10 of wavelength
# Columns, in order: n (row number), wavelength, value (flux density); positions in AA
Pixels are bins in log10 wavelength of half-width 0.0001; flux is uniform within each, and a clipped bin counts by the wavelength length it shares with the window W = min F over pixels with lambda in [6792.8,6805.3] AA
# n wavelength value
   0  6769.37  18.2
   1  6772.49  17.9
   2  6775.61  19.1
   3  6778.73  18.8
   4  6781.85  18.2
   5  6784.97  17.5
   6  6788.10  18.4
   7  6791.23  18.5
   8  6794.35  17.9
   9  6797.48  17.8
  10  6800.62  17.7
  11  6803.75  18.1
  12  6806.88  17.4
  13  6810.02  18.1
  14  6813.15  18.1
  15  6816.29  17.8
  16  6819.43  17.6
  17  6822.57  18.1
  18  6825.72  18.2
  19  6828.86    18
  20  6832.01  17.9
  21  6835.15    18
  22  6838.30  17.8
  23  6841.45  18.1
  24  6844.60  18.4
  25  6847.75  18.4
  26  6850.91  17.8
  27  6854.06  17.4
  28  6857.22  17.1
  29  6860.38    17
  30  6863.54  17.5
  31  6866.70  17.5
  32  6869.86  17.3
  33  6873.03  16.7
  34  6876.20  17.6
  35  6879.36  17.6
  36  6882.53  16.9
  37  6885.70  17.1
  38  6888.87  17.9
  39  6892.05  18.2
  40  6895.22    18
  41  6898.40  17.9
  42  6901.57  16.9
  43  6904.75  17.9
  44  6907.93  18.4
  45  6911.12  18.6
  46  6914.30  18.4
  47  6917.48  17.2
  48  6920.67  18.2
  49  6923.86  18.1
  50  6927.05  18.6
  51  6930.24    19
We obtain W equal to 17.7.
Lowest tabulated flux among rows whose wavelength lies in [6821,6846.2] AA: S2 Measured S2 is 17.8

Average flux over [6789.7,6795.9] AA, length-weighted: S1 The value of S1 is 18.2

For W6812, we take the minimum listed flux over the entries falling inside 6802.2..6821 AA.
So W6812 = 17.4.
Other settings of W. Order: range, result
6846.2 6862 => 17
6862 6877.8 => 16.7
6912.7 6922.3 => 17.2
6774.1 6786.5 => 17.5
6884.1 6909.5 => 16.9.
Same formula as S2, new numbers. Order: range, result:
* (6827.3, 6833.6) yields 17.9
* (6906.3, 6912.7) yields 18.4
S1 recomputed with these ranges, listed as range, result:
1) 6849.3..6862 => 17.3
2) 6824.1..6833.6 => 18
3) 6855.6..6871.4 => 17.3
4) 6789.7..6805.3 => 18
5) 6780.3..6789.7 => 18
